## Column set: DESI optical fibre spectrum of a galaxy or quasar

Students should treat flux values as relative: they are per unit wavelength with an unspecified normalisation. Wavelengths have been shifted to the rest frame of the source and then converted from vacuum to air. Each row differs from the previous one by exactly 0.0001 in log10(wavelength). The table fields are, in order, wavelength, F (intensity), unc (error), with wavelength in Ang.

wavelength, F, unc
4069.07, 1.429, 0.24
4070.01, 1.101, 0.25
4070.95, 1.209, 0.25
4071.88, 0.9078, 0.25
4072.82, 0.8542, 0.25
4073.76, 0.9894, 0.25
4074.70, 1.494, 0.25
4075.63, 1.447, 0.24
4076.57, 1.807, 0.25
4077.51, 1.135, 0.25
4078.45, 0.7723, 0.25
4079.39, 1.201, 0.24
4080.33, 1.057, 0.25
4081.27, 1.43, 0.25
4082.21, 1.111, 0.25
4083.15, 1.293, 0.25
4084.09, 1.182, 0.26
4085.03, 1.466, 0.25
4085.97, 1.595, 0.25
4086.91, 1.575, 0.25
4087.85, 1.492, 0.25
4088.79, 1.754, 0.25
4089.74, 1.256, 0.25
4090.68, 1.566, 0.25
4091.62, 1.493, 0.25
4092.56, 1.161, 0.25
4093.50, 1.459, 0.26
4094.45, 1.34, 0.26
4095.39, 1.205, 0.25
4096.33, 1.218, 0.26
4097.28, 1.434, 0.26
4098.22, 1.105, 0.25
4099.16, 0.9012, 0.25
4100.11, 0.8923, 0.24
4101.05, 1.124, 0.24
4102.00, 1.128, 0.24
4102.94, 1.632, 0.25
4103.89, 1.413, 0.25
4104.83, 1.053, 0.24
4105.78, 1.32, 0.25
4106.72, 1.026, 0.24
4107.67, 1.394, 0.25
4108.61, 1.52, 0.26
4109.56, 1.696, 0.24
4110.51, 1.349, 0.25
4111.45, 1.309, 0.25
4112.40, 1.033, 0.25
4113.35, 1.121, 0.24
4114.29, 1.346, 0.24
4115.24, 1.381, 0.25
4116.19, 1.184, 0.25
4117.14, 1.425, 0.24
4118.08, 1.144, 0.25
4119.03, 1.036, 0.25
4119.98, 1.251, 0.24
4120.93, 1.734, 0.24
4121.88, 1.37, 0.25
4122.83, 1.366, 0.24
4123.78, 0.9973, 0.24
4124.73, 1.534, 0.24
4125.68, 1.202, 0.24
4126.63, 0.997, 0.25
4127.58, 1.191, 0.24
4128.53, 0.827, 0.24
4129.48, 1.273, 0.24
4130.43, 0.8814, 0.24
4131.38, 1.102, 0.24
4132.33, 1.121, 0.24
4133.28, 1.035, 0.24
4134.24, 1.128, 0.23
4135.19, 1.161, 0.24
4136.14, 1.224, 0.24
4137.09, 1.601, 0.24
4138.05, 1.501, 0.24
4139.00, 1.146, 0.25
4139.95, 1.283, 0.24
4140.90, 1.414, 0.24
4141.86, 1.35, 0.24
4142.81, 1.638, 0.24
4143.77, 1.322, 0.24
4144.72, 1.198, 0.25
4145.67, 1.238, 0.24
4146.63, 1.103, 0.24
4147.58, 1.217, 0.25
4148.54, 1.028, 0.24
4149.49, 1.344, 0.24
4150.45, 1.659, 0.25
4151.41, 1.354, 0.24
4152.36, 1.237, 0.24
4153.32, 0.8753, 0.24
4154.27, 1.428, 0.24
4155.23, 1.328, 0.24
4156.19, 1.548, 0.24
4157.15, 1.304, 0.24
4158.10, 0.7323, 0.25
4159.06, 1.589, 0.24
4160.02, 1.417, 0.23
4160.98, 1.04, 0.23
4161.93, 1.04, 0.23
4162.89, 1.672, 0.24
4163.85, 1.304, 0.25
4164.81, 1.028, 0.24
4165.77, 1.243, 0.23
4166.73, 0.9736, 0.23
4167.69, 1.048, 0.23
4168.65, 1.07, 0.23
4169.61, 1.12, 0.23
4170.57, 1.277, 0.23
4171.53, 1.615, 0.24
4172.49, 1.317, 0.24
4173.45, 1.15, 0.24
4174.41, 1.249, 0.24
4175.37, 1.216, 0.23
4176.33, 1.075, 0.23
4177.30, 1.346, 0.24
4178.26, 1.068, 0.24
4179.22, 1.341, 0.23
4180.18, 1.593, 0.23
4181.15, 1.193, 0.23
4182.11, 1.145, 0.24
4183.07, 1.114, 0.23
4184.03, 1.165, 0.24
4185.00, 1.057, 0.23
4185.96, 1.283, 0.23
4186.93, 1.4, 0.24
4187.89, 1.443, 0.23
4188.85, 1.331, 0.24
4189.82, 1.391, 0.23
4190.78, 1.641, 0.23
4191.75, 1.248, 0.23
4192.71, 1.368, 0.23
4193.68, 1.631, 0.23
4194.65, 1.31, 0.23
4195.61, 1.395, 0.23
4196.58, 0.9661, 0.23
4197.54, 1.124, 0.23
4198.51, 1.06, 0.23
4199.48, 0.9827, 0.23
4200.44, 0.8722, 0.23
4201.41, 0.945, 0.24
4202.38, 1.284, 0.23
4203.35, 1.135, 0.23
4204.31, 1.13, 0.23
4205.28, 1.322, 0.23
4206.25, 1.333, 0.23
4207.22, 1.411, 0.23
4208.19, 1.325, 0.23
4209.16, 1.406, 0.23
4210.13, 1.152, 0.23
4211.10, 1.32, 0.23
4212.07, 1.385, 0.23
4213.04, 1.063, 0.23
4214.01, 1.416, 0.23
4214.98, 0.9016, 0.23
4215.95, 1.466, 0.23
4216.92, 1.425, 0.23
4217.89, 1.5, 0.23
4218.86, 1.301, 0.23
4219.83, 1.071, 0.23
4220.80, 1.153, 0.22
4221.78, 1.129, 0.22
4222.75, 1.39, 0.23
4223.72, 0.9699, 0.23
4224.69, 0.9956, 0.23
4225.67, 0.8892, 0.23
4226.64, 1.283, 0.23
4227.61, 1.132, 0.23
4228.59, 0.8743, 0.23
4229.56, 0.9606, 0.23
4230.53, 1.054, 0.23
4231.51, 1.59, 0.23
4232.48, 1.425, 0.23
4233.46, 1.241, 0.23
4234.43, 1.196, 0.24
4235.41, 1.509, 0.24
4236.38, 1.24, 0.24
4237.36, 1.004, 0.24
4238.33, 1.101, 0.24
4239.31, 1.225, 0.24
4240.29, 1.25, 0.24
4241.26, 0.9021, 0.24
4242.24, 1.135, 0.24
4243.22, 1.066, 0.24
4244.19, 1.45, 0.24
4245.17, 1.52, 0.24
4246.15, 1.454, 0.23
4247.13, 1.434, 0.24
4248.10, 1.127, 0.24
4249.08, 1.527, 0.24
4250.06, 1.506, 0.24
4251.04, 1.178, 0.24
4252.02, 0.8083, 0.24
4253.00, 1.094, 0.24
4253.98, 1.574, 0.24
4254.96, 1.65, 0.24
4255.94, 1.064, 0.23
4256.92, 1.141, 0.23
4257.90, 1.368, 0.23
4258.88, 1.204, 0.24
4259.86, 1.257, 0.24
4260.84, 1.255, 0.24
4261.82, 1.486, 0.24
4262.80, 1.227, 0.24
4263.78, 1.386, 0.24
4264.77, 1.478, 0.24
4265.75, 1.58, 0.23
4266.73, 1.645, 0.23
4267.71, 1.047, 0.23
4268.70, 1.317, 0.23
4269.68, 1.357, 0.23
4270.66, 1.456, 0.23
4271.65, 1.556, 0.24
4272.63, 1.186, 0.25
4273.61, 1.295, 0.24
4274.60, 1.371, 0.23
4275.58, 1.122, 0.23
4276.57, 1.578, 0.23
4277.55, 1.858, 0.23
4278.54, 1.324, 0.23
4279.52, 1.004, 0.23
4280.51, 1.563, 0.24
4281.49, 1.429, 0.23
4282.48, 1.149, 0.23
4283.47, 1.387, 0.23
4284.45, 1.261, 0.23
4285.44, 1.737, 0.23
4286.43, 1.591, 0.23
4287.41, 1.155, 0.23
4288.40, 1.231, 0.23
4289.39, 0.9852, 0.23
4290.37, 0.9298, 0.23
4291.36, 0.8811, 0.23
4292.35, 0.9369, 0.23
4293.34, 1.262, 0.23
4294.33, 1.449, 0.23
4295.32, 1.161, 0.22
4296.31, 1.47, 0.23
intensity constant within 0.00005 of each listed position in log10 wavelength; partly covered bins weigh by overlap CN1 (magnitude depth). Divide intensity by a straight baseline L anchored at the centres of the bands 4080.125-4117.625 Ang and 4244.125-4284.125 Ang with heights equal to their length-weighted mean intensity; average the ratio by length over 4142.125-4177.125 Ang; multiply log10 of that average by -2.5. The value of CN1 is 0.063 mag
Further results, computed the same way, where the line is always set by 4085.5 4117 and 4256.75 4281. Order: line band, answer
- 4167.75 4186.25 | 0.096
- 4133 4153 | 0.030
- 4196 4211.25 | 0.152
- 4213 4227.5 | 0.129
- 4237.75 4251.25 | 0.067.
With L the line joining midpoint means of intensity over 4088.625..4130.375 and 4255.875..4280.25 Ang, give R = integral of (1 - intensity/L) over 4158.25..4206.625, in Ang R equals 2.53 Ang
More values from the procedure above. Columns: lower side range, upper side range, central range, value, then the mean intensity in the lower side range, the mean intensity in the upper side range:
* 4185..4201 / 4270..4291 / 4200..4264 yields 3.2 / 1.27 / 1.34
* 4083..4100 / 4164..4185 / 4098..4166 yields 1.4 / 1.35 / 1.2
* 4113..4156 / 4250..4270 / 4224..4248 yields 1.8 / 1.25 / 1.31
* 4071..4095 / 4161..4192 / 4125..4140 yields 1.3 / 1.31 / 1.25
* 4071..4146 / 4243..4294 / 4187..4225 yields 1.4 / 1.27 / 1.32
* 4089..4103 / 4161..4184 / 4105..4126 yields -0.9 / 1.26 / 1.22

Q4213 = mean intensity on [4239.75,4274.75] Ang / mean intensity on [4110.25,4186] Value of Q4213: 1.1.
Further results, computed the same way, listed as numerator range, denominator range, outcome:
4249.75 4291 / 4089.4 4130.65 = 1.05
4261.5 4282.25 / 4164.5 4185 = 1.15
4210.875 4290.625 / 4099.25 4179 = 1.03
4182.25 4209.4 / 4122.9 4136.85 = 1.10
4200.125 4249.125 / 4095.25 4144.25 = 0.98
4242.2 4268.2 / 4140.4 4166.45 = 1.03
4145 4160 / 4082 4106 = 0.96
